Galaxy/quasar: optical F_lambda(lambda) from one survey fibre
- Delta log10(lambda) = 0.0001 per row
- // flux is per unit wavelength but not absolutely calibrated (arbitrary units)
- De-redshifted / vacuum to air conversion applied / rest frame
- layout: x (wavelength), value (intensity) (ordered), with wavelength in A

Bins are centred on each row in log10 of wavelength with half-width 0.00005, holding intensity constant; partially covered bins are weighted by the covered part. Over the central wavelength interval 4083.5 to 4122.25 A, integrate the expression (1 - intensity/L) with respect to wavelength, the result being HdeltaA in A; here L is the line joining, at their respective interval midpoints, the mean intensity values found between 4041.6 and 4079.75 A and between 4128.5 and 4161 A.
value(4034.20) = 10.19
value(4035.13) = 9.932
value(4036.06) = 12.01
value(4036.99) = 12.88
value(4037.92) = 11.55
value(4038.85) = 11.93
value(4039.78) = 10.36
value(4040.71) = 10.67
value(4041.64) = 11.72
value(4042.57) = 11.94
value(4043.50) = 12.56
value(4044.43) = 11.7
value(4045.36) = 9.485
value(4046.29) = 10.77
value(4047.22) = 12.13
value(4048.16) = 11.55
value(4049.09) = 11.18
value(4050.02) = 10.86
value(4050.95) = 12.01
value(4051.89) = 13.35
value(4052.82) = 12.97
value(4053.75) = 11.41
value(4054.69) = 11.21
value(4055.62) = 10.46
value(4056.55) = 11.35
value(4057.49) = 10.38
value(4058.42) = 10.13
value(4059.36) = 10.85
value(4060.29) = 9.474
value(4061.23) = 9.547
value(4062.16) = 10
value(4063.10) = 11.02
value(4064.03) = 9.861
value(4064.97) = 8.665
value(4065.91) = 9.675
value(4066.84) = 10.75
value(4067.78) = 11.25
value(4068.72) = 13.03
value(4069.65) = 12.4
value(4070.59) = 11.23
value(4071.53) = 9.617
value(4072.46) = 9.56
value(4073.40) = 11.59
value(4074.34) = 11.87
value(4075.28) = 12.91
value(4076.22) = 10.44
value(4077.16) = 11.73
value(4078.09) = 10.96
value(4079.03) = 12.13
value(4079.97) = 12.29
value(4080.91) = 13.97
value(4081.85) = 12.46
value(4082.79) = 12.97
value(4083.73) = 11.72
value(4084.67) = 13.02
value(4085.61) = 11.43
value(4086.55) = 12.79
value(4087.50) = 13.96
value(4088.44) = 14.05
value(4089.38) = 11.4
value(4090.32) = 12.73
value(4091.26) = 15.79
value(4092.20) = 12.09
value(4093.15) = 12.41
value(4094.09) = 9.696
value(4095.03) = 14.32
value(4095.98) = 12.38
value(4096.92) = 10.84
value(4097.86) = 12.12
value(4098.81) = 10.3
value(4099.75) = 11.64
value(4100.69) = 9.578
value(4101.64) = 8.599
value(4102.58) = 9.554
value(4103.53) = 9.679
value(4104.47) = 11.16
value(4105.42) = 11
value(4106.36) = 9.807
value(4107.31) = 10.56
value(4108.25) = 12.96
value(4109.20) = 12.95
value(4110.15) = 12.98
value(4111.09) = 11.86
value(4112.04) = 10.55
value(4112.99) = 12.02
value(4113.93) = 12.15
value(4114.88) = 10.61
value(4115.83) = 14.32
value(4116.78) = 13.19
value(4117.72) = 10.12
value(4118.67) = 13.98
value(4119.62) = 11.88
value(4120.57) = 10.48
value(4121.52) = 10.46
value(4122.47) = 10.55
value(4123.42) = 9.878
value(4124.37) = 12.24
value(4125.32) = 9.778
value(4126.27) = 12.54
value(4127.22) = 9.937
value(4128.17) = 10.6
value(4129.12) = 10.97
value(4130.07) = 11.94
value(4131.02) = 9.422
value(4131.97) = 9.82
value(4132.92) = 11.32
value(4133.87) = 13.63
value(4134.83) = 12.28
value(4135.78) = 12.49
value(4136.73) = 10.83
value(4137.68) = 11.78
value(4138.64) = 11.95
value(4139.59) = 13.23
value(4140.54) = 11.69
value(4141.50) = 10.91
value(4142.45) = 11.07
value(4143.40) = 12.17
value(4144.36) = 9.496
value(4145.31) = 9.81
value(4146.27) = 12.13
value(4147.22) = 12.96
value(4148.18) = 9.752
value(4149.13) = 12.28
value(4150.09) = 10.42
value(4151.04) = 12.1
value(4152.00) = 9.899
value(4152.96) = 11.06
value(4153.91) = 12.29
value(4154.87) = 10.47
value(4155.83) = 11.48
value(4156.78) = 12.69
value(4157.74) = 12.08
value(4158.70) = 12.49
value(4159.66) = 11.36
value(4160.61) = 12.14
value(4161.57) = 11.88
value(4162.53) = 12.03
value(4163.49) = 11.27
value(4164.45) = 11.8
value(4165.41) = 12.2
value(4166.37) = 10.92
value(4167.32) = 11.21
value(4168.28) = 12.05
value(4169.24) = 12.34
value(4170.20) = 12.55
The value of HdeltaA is -1.6 A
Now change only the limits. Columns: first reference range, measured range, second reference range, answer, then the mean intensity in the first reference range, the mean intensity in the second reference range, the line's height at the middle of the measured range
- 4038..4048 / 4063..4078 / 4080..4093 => 1.66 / 11.3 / 12.9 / 12.3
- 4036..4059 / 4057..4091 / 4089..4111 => 0.03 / 11.4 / 11.5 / 11.5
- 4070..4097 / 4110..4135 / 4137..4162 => 0.75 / 12.2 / 11.5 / 11.8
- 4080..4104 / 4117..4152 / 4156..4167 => 1.83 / 12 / 11.9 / 11.9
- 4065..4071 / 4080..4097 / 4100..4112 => -2.57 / 11.2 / 10.9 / 11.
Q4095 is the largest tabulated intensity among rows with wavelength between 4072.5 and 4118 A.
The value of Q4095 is 15.79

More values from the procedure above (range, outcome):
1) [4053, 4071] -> 13.03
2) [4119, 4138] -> 13.63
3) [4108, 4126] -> 14.32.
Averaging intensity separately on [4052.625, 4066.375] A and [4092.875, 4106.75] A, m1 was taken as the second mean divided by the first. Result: 1.04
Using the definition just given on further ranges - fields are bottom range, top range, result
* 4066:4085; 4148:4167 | 0.98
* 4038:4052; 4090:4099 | 1.08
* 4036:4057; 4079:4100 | 1.08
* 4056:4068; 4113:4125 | 1.14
